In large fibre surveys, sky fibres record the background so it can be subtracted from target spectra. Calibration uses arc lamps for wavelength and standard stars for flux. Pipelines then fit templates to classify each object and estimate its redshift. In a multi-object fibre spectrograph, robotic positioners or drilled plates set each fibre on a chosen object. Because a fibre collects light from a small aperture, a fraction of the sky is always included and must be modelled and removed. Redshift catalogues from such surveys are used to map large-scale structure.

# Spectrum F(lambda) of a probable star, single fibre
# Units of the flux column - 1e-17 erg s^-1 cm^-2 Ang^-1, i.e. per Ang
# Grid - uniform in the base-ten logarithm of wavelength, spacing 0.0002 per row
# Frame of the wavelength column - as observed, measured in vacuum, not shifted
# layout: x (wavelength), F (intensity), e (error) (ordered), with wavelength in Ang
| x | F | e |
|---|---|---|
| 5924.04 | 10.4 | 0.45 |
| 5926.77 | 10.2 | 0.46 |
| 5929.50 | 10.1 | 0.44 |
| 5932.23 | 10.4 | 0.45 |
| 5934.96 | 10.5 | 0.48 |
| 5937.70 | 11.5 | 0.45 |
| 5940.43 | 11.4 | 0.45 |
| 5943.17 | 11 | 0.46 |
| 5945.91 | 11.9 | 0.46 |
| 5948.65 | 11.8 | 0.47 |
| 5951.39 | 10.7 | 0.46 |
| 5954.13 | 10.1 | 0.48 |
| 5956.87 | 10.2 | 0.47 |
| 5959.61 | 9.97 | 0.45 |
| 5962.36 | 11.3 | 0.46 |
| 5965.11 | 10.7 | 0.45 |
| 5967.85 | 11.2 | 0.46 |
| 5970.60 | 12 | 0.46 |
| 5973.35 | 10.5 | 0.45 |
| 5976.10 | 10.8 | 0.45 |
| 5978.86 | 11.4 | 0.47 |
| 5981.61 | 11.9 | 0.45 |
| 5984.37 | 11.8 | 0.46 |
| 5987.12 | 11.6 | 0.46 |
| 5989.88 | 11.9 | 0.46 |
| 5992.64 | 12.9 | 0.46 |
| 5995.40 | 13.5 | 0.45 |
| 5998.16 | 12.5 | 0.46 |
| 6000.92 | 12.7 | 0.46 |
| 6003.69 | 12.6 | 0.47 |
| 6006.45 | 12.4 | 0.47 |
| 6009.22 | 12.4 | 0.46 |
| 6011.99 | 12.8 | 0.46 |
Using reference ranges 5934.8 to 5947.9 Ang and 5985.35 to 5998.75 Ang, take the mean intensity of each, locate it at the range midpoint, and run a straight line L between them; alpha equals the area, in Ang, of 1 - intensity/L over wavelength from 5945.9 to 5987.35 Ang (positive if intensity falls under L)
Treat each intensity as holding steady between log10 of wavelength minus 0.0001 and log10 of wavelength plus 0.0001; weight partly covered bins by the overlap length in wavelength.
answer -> 2.9 Ang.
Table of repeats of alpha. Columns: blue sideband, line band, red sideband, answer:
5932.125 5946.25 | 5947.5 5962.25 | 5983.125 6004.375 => 1.2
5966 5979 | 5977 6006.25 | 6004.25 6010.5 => -1.0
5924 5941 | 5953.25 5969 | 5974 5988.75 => 0.8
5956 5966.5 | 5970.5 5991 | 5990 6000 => 0.7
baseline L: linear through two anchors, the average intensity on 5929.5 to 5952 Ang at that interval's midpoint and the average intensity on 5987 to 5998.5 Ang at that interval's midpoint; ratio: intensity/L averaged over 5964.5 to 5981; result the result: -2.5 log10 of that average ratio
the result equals 0.08 mag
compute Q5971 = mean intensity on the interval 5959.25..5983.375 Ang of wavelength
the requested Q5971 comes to 11.1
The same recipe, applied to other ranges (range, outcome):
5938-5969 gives 11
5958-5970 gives 10.9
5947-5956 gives 10.9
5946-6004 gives 11.5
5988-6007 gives 12.6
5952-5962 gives 10.3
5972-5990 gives 11.4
